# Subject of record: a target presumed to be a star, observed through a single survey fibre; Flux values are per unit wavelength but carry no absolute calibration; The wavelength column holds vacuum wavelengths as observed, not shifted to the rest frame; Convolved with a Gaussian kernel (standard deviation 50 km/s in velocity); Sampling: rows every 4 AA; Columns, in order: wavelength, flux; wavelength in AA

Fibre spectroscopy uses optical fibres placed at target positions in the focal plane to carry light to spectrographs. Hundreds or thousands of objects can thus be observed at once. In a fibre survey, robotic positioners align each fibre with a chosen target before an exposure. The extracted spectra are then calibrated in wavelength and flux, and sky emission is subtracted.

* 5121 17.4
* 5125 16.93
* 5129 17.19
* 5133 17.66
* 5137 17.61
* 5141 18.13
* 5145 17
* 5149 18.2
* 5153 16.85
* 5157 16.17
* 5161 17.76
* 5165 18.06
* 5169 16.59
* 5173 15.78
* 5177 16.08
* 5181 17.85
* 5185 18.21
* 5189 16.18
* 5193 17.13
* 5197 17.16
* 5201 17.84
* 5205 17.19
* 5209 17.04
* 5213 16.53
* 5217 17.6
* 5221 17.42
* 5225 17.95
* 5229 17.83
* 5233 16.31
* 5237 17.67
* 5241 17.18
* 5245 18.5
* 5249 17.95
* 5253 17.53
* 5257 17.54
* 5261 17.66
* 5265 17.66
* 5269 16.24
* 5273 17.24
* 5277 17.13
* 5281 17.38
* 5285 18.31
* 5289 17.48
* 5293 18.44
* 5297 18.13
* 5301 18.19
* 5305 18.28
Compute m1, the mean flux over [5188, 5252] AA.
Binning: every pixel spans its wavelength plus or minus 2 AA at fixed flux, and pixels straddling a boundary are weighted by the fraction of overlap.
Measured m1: 17.4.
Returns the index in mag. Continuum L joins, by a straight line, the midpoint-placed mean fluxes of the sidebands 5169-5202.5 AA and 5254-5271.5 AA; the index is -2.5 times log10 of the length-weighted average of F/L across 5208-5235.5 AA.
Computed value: -0.01 mag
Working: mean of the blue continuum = 17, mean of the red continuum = 17.3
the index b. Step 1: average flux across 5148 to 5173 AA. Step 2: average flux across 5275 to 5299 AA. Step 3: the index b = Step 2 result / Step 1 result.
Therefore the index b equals 1.04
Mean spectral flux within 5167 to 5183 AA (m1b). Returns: 16.6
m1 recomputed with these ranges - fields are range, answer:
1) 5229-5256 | 17.5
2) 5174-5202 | 17.1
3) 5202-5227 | 17.3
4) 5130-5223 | 17.2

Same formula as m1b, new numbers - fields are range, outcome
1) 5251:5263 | 17.6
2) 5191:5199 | 17.1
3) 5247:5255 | 17.7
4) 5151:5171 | 17.1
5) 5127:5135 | 17.4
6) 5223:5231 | 17.9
